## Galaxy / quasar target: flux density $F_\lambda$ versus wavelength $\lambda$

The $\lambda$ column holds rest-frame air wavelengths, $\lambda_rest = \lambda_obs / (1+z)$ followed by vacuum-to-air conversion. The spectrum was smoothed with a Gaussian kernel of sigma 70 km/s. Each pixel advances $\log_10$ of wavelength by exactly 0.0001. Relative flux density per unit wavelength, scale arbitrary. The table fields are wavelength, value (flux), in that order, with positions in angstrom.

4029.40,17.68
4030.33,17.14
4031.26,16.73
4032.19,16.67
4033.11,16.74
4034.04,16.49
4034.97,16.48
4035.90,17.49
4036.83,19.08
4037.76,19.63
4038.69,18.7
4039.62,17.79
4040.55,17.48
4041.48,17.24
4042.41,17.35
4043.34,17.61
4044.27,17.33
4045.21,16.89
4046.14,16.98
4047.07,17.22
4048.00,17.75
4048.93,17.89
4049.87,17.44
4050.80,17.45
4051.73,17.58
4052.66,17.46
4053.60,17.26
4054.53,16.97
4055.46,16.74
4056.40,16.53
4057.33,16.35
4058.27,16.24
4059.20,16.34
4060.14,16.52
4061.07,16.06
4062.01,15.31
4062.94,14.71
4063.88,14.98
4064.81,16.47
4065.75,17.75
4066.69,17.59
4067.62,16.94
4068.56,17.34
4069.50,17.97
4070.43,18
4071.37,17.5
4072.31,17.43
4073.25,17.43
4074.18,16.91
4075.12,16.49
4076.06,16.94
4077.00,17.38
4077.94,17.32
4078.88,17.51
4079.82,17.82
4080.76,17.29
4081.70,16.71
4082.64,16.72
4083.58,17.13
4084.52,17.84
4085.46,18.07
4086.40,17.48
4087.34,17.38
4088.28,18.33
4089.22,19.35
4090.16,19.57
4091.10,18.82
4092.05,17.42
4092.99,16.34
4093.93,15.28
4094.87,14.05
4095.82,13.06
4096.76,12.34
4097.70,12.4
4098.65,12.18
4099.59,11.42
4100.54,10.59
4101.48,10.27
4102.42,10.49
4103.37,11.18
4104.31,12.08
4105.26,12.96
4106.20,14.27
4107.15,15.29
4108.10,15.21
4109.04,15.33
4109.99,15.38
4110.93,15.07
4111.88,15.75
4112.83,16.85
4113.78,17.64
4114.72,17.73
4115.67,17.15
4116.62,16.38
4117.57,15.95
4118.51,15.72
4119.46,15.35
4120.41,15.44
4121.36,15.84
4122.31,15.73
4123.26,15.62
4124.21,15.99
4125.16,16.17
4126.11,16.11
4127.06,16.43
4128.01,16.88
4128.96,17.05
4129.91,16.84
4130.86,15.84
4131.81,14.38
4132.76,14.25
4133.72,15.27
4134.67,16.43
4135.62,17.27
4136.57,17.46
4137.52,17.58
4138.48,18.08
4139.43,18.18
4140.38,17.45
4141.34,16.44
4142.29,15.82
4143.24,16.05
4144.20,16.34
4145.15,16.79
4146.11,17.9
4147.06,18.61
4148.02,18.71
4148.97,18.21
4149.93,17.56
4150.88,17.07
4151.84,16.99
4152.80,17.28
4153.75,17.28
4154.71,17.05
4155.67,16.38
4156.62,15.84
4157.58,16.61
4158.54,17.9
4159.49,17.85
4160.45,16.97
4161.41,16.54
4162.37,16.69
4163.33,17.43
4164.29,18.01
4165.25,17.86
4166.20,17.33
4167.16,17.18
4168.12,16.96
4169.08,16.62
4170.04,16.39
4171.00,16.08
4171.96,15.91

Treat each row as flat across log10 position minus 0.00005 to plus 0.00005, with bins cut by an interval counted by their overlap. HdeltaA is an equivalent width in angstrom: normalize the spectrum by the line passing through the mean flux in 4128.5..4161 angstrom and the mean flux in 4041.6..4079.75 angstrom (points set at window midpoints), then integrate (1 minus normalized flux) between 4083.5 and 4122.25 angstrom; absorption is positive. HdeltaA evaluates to 3.9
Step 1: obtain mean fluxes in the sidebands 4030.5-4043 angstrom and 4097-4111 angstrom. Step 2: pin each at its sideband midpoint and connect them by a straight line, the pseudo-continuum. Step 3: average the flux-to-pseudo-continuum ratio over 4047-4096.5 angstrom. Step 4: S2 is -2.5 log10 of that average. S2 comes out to -0.13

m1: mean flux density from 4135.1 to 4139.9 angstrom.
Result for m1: 17.7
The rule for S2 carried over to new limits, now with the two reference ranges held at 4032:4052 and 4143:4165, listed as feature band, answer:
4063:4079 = 0.022 mag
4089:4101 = 0.180 mag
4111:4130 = 0.067 mag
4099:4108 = 0.384 mag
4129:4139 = 0.058 mag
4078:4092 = -0.026 mag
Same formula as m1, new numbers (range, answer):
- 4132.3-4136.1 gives 15.8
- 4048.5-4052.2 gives 17.6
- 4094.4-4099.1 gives 12.8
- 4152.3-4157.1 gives 16.8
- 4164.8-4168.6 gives 17.4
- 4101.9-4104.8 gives 11.2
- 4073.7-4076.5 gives 16.8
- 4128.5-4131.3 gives 16.6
